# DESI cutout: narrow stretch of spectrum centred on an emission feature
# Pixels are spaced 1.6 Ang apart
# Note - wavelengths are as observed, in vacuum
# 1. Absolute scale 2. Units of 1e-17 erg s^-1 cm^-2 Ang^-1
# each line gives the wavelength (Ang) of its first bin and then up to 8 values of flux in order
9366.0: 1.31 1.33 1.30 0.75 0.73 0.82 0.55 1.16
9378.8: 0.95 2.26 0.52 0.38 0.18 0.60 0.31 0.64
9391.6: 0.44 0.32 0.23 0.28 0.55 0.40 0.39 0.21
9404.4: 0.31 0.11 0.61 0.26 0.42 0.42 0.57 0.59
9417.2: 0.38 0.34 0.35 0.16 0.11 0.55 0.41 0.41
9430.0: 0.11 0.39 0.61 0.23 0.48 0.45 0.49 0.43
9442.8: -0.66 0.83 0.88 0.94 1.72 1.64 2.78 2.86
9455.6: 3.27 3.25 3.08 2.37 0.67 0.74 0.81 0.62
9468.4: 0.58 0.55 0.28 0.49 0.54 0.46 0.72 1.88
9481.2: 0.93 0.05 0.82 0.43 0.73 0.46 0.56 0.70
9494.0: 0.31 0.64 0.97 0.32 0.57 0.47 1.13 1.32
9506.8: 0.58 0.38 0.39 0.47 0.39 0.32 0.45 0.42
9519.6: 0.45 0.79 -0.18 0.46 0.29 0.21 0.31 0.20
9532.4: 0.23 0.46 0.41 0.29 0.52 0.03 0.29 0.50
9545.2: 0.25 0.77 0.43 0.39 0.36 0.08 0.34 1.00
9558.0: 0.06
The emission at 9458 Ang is [O III] 5007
